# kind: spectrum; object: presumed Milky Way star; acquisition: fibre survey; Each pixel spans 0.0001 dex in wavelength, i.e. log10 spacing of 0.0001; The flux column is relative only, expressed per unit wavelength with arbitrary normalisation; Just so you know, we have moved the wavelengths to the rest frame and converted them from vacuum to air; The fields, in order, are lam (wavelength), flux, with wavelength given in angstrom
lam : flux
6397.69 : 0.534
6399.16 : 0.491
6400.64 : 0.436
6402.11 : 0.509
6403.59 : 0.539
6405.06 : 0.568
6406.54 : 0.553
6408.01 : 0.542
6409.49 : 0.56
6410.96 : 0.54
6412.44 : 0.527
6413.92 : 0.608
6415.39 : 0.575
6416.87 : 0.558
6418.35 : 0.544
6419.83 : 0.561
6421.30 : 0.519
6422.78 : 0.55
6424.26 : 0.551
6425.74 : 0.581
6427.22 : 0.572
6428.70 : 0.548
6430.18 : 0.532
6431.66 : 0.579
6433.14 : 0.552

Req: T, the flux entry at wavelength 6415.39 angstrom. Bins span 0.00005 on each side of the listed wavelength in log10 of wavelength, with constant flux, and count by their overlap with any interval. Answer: 0.575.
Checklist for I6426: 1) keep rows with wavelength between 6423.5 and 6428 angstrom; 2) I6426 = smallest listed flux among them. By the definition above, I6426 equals 0.551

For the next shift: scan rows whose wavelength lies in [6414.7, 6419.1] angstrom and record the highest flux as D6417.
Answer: 0.575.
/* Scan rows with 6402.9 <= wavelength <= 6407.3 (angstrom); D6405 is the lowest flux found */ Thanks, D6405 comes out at 0.539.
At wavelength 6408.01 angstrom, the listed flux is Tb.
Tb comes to 0.542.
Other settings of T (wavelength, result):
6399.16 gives 0.491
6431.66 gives 0.579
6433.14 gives 0.552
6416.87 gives 0.558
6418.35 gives 0.544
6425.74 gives 0.581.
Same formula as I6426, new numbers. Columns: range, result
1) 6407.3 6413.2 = 0.527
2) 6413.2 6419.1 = 0.544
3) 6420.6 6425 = 0.519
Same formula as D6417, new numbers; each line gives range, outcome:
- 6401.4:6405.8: 0.568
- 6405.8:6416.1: 0.608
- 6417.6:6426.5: 0.581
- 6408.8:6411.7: 0.56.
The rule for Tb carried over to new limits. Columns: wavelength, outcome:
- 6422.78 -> 0.55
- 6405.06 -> 0.568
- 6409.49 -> 0.56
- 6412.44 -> 0.527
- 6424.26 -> 0.551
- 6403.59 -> 0.539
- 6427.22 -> 0.572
